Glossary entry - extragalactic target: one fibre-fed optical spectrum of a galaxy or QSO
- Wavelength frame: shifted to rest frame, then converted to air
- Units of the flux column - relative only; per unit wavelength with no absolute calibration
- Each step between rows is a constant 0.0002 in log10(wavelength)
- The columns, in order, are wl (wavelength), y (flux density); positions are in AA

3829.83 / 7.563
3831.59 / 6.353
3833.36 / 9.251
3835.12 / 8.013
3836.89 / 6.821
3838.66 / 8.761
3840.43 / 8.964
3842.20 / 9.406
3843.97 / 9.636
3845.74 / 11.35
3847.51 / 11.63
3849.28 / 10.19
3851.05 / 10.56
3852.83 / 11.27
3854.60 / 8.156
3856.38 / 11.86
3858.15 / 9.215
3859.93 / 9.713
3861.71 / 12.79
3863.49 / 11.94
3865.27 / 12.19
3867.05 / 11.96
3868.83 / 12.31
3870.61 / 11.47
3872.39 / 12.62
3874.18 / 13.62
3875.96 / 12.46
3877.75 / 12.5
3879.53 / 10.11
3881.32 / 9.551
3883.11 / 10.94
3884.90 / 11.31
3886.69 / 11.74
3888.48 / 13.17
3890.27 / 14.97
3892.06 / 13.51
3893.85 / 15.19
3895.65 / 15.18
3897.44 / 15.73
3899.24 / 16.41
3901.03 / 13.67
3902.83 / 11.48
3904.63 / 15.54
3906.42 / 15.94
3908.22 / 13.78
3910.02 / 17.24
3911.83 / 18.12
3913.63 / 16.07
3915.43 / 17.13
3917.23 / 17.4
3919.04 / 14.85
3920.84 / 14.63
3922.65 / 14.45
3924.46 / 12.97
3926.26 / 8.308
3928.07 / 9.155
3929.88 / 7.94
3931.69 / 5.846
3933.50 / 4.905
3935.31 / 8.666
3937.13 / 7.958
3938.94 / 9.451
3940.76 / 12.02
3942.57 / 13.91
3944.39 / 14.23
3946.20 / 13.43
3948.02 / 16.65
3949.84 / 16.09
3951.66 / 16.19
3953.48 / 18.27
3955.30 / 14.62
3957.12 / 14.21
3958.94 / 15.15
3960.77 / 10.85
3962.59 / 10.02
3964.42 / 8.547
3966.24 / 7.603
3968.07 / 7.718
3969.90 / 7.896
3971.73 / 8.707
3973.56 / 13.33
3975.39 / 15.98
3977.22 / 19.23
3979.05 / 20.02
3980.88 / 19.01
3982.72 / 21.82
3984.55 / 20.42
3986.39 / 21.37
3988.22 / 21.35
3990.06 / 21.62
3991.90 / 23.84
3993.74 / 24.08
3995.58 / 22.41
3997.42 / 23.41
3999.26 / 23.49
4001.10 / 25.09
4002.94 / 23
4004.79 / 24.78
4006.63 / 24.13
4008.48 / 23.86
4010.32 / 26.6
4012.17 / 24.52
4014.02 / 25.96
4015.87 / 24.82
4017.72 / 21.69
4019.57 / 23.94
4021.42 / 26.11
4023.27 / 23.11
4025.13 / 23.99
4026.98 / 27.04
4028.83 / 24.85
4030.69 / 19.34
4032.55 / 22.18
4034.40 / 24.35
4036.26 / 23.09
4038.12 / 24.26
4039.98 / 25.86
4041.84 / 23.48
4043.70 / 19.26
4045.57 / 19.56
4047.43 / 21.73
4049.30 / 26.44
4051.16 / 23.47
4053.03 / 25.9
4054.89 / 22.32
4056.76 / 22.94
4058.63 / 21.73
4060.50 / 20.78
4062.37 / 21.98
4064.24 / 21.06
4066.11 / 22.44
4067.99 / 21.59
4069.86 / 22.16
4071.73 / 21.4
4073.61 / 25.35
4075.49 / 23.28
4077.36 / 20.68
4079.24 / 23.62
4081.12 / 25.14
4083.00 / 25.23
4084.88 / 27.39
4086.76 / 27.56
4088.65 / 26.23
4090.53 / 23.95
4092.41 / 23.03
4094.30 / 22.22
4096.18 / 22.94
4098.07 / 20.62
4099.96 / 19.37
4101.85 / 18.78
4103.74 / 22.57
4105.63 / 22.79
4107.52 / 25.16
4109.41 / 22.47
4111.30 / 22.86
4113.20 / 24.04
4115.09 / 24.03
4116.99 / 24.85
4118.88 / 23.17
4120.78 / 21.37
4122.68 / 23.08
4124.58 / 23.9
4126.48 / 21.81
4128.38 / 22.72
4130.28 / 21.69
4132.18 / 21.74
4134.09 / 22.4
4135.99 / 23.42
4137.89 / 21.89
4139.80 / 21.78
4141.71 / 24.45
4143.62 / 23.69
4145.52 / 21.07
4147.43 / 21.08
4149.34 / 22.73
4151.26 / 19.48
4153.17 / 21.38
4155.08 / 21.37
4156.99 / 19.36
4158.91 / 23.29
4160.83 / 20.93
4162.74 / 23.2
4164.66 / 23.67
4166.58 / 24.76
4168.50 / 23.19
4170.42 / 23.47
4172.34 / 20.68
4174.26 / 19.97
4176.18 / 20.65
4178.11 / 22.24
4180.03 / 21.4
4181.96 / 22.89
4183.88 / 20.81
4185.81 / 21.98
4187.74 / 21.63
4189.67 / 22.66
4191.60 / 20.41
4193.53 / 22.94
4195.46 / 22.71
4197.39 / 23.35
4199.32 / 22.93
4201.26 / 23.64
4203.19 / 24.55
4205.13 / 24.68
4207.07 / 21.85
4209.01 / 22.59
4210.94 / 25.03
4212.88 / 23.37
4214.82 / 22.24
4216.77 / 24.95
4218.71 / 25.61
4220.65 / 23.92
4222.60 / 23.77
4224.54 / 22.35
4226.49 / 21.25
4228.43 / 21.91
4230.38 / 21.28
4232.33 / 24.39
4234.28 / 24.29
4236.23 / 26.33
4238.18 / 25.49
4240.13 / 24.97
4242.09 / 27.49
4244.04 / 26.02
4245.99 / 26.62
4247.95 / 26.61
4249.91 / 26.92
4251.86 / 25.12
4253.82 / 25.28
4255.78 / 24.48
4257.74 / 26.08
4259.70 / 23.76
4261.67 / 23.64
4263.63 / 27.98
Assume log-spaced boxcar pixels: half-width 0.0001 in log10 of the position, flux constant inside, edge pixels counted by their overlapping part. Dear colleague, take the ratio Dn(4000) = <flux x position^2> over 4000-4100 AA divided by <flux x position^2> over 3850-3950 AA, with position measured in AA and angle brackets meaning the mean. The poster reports 2.02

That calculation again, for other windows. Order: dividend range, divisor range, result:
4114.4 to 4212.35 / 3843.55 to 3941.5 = 2.10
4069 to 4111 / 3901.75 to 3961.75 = 1.90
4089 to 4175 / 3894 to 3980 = 1.88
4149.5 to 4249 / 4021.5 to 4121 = 1.06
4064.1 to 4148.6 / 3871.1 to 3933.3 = 1.92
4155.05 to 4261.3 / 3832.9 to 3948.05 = 2.28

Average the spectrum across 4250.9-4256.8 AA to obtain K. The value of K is 25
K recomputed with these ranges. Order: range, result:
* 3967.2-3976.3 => 10.7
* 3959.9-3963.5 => 10.4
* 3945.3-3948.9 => 15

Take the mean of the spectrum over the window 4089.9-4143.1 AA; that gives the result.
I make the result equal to 22.6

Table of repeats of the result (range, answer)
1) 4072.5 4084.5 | 24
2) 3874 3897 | 12.7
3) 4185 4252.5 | 23.9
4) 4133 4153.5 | 22.1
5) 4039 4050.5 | 22.7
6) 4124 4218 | 22.4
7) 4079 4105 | 23.5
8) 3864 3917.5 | 13.7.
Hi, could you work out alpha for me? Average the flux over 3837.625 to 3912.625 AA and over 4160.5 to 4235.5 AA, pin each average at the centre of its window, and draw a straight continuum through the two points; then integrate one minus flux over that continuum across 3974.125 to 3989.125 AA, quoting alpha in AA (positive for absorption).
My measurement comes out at -3.8 AA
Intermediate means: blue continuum 12.3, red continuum 22.8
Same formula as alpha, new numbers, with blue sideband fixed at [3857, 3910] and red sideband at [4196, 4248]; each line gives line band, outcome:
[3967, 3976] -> 3.0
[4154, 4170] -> -0.3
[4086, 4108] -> -3.2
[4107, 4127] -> -2.7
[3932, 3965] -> 5.7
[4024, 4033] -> -3.0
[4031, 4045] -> -3.9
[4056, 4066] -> -1.6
